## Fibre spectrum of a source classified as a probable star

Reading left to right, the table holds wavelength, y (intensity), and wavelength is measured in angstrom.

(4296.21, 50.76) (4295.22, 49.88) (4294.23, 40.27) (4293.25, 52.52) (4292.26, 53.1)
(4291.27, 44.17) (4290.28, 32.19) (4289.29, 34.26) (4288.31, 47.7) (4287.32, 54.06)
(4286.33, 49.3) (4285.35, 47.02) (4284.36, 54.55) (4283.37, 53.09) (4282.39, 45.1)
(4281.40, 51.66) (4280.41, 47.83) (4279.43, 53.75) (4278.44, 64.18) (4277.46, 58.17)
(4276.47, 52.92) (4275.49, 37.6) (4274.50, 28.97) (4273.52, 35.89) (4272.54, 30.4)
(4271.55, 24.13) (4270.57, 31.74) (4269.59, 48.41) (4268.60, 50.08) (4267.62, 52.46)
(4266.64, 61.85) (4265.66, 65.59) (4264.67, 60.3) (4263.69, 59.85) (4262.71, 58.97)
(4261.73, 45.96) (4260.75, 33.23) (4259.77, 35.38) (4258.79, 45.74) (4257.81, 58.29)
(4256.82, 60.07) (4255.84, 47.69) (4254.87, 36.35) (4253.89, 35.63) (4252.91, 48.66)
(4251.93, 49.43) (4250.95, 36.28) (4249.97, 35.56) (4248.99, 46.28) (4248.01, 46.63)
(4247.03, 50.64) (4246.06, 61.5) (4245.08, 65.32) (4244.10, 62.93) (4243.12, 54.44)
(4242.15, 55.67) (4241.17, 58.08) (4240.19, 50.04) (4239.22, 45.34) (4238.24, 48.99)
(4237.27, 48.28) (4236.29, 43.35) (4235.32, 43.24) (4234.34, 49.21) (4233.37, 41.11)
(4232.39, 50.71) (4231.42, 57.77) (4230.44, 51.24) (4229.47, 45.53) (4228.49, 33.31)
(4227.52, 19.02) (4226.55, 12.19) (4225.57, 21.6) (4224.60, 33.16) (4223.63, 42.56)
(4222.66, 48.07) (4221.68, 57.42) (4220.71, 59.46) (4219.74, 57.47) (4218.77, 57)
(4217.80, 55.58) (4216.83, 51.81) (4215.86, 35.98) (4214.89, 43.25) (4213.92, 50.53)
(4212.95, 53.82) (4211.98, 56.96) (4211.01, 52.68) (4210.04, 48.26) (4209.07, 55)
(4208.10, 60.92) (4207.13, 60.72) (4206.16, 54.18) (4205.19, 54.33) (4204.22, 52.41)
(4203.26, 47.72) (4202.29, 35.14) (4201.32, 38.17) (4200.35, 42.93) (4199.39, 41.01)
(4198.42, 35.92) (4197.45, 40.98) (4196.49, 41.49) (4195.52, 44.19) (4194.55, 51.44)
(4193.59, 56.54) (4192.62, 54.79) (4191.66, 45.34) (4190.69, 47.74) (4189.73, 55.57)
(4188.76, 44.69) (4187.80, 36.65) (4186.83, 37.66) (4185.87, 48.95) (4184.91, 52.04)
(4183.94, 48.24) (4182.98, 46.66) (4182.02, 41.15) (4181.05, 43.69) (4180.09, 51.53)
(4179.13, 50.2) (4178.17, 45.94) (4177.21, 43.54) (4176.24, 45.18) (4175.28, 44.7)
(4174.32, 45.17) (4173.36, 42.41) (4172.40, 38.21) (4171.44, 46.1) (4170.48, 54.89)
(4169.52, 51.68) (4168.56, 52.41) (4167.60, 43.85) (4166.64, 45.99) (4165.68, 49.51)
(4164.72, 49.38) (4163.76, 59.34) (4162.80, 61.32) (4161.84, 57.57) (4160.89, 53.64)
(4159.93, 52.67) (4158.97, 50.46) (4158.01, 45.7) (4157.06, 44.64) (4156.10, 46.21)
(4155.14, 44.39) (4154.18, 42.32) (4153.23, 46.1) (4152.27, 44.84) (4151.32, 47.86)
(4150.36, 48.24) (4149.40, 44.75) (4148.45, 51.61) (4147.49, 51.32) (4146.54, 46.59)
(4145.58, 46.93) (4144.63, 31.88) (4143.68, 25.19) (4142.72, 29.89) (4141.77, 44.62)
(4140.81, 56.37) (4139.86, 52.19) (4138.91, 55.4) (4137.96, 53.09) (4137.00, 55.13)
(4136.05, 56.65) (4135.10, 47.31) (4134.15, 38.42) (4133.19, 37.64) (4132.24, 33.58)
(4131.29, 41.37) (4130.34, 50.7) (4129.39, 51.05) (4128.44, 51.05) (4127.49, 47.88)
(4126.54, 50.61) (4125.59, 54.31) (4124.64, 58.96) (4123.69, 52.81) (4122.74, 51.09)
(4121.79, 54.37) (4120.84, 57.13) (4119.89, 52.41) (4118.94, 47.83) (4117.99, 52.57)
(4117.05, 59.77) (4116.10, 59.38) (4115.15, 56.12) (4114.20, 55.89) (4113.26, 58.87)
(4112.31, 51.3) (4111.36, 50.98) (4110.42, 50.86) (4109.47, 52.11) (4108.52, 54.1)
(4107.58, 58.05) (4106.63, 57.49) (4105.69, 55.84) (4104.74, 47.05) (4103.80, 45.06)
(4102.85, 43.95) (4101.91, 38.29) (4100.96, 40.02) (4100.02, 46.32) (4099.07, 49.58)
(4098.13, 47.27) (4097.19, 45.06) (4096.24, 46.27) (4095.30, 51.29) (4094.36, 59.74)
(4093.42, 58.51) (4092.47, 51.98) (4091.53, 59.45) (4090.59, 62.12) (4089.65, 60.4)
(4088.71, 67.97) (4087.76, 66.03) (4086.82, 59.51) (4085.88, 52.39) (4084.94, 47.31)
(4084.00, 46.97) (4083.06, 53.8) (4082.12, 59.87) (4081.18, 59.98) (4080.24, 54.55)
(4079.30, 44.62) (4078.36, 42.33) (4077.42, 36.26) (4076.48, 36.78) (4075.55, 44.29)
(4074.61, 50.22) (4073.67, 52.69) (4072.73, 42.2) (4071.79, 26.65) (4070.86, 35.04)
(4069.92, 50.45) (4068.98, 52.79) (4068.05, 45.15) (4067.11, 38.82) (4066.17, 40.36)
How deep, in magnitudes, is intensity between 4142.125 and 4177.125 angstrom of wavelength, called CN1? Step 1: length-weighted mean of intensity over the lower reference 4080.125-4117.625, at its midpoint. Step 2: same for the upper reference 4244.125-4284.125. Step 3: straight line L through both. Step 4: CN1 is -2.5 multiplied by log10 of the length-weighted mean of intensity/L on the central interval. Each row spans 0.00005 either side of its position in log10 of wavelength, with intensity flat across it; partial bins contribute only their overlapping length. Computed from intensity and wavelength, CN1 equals 0.106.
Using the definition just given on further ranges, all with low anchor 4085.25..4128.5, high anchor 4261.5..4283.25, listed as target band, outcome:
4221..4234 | 0.241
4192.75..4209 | 0.063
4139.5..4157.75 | 0.171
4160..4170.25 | -0.019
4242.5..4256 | 0.016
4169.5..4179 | 0.127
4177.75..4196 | 0.076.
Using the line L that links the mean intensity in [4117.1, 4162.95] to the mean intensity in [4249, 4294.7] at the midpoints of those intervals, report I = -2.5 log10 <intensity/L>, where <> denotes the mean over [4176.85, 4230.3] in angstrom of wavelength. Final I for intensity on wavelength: 0.03 mag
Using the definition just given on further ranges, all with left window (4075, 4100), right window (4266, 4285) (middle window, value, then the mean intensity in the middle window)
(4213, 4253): 0.02 mag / 47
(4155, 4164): -0.03 mag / 51.7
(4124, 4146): 0.10 mag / 46.6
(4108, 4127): -0.05 mag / 54.1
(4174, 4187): 0.07 mag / 46.3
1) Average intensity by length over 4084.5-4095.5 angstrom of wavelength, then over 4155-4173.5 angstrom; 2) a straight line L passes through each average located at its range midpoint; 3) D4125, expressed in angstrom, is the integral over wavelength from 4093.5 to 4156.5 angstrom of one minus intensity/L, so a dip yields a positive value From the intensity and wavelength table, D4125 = 6.0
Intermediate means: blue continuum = 58.3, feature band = 49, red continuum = 49.7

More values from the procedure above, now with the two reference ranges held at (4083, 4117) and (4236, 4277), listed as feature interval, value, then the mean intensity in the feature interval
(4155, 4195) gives 1.7 angstrom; 48.3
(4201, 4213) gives -0.5 angstrom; 51.6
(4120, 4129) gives -0.1 angstrom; 53.1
